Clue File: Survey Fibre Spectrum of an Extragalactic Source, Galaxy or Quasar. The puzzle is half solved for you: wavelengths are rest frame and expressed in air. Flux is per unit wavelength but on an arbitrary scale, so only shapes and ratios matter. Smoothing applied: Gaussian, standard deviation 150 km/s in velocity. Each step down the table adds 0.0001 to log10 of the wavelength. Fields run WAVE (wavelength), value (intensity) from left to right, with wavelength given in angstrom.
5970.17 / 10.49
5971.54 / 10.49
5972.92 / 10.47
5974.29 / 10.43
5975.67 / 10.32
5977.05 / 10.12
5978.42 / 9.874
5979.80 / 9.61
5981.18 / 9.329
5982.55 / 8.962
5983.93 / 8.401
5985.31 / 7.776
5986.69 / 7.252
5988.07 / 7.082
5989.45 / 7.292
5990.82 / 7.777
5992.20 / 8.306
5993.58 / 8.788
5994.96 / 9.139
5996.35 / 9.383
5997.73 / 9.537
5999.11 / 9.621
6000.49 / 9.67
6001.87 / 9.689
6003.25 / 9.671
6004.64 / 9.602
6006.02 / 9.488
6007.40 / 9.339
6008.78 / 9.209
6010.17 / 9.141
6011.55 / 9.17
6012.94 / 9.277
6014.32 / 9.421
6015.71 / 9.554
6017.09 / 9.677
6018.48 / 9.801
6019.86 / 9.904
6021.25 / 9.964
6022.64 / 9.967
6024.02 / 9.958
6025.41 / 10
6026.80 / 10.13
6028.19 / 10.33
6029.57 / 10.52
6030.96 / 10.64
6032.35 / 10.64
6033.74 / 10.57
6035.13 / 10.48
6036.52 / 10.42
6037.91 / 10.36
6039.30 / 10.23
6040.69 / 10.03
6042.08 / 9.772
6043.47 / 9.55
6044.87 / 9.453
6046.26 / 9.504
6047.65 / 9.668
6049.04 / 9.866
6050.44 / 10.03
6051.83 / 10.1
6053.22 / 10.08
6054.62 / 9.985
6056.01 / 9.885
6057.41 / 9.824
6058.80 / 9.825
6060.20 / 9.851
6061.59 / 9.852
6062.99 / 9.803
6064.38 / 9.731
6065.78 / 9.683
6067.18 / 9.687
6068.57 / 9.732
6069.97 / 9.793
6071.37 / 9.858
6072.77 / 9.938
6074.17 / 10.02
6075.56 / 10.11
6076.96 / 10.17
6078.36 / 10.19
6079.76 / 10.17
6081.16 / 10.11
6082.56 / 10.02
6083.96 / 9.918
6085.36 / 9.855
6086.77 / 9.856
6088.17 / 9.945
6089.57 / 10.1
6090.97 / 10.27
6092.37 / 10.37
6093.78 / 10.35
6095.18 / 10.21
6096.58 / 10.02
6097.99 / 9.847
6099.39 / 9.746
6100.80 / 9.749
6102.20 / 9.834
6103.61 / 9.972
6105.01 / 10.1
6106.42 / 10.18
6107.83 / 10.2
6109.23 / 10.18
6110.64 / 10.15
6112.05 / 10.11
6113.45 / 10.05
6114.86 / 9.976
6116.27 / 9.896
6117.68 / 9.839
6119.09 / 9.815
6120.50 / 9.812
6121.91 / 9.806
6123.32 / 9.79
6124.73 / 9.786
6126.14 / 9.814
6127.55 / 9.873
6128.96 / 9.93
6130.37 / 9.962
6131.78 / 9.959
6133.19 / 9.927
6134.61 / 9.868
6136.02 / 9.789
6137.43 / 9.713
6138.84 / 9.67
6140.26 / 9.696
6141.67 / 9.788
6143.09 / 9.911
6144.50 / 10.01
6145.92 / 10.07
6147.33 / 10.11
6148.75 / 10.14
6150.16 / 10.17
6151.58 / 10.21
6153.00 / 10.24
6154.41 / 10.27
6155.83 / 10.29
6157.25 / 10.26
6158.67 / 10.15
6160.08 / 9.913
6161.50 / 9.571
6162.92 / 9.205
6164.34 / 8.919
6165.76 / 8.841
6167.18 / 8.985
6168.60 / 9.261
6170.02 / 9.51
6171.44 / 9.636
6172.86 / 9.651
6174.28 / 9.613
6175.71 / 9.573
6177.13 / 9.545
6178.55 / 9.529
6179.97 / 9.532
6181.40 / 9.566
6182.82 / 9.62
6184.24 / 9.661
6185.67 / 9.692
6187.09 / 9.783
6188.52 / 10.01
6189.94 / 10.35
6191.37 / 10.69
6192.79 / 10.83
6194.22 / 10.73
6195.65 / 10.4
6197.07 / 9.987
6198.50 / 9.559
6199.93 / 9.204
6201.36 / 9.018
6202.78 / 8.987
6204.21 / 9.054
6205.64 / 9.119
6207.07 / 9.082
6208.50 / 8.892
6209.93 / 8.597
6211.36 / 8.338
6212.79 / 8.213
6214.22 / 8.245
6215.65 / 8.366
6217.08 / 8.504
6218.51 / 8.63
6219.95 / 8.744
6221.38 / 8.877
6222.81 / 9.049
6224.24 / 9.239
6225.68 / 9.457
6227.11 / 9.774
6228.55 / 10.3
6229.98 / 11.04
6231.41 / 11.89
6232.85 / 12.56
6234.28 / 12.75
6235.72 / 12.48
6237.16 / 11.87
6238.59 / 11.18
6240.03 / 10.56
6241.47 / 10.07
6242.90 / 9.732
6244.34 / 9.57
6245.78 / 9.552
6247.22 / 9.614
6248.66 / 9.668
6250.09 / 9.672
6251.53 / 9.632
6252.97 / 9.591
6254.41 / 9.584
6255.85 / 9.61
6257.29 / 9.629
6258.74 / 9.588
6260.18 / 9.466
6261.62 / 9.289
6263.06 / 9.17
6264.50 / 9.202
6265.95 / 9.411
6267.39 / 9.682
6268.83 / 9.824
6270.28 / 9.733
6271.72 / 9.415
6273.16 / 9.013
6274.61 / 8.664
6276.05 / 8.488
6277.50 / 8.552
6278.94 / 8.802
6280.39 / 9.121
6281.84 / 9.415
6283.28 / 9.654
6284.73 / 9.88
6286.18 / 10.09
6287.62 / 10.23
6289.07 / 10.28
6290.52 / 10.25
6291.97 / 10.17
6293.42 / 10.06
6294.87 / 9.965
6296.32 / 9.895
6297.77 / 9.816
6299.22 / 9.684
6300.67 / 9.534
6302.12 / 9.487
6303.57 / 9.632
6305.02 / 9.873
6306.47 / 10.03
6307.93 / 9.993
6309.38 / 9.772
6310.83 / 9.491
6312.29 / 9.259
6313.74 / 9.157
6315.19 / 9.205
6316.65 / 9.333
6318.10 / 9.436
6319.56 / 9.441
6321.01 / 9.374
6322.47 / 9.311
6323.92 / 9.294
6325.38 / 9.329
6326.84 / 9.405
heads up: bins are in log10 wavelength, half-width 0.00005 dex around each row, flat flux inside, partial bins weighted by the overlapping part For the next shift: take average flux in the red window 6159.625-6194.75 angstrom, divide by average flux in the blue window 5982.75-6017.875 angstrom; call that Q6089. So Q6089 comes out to 1.08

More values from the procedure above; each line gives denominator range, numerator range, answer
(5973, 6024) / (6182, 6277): 1.05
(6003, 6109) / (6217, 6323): 0.98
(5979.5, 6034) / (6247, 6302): 1.02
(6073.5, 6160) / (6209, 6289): 0.97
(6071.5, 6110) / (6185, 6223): 0.93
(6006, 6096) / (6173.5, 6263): 0.98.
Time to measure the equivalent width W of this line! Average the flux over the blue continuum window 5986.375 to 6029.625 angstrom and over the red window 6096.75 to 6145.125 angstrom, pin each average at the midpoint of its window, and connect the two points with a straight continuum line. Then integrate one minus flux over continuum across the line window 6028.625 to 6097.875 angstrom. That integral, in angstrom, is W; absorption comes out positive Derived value -3.1 angstrom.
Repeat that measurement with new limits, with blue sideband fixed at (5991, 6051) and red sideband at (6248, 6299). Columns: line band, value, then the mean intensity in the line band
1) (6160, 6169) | 0.4 angstrom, 9.19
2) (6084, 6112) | -1.1 angstrom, 10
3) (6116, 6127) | -0.2 angstrom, 9.81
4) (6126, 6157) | -1.1 angstrom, 9.98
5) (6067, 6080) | -0.4 angstrom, 9.98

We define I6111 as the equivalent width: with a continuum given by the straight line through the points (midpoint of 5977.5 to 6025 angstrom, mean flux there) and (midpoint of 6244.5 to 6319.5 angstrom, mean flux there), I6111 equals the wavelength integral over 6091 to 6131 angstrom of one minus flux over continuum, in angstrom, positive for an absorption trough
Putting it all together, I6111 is -2.9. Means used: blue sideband 9.15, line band 9.98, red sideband 9.56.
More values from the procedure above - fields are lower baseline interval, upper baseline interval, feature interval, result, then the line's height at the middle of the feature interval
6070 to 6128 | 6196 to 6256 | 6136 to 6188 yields 0.67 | 9.86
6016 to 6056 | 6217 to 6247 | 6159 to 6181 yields 1.70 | 10.2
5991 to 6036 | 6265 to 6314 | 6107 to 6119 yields -0.48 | 9.66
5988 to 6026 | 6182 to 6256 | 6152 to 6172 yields 0.03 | 9.67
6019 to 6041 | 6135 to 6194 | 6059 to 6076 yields 0.51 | 10.1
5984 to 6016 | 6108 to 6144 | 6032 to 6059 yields -2.19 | 9.26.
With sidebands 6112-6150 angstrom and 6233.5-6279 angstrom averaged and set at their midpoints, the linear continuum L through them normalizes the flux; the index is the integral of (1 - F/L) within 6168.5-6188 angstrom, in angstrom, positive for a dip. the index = 0.5 angstrom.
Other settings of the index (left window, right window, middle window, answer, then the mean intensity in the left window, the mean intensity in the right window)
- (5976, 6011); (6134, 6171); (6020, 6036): -2.0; 8.98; 9.79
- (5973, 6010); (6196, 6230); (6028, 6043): -2.1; 9.09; 9.07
